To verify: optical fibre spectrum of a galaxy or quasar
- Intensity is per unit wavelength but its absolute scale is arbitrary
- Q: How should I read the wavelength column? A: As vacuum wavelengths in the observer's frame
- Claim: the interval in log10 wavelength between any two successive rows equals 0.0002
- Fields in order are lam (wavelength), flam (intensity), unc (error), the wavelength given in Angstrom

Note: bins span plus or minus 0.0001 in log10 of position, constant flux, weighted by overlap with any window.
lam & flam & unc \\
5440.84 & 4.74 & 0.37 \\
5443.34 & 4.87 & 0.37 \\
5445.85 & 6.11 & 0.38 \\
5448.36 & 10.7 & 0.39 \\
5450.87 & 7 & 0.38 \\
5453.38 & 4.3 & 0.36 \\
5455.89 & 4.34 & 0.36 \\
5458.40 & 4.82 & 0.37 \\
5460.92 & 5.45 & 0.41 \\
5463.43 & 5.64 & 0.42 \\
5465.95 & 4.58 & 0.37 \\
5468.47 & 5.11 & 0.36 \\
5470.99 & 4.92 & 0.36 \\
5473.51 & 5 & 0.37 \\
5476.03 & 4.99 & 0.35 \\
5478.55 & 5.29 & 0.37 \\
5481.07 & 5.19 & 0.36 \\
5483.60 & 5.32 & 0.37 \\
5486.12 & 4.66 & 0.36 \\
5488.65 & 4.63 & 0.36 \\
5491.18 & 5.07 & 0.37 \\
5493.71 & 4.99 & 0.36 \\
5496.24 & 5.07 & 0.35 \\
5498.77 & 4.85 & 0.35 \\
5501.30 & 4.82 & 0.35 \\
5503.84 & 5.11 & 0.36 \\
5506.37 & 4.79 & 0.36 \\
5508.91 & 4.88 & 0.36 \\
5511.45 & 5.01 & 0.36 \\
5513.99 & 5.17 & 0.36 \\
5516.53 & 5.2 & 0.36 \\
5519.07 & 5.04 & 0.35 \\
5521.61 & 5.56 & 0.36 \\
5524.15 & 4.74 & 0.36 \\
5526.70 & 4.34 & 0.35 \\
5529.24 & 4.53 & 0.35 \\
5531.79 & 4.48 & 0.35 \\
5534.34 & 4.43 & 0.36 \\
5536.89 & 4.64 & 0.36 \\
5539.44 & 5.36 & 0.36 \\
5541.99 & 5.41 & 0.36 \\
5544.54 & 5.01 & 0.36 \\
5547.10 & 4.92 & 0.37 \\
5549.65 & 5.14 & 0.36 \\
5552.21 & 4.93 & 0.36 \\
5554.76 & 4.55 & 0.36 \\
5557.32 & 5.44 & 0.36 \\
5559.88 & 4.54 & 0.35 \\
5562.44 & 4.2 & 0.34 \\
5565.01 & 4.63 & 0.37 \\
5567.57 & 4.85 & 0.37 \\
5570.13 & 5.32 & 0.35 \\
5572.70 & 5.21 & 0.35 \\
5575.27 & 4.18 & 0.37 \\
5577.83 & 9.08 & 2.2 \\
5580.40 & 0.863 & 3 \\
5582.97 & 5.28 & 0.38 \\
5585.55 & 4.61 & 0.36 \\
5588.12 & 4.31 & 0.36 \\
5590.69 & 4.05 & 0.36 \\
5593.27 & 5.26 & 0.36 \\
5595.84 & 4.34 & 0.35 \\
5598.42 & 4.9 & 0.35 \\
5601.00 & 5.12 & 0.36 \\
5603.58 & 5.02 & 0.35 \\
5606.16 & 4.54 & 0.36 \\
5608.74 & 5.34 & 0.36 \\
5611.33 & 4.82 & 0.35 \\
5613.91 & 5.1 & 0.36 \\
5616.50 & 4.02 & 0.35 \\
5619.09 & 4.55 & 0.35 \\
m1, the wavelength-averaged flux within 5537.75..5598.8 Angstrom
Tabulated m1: 4.85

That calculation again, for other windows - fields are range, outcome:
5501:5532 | 4.91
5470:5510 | 4.97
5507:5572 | 4.89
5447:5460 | 6.21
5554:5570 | 4.75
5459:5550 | 4.98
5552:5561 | 4.87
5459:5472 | 5.13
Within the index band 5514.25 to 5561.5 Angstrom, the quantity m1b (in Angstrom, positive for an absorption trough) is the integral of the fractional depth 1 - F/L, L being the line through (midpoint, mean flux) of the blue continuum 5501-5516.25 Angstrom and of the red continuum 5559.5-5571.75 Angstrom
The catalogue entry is -0.5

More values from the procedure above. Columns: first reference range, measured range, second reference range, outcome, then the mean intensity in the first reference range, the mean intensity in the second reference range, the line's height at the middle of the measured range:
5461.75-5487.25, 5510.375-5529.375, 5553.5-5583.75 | 0.0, 5.08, 4.84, 4.96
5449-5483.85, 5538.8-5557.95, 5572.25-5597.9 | -0.8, 5.23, 4.71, 4.87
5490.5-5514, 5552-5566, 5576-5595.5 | 0.3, 4.96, 4.74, 4.81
